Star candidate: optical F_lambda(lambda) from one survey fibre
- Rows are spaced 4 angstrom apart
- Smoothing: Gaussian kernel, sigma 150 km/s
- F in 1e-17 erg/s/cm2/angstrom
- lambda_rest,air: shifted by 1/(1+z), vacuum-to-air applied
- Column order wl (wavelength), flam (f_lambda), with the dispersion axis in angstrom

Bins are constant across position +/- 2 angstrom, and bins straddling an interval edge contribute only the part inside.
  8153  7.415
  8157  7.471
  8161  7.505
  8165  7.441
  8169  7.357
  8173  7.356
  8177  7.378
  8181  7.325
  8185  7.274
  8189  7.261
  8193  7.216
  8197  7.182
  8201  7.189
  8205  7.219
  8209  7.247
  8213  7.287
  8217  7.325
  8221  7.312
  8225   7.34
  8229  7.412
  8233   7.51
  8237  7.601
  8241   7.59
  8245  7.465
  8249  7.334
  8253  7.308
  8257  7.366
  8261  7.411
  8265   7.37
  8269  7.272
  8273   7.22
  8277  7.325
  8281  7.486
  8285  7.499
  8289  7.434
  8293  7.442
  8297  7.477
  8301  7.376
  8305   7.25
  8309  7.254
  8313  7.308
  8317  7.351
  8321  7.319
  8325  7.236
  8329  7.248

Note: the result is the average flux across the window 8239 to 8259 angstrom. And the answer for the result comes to 7.41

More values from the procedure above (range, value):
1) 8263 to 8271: 7.32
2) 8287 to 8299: 7.45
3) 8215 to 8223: 7.32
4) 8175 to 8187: 7.33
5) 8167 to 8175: 7.36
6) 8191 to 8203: 7.2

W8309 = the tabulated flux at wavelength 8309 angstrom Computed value 7.254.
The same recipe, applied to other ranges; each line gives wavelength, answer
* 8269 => 7.272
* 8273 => 7.22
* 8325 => 7.236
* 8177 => 7.378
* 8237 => 7.601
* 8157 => 7.471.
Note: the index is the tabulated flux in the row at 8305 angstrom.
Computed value 7.25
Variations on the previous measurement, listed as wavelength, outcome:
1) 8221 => 7.312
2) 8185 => 7.274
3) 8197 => 7.182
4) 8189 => 7.261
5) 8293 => 7.442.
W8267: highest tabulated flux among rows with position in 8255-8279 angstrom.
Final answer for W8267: 7.411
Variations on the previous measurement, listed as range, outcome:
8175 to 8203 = 7.378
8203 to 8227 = 7.34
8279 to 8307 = 7.499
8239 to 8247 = 7.59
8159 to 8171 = 7.505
